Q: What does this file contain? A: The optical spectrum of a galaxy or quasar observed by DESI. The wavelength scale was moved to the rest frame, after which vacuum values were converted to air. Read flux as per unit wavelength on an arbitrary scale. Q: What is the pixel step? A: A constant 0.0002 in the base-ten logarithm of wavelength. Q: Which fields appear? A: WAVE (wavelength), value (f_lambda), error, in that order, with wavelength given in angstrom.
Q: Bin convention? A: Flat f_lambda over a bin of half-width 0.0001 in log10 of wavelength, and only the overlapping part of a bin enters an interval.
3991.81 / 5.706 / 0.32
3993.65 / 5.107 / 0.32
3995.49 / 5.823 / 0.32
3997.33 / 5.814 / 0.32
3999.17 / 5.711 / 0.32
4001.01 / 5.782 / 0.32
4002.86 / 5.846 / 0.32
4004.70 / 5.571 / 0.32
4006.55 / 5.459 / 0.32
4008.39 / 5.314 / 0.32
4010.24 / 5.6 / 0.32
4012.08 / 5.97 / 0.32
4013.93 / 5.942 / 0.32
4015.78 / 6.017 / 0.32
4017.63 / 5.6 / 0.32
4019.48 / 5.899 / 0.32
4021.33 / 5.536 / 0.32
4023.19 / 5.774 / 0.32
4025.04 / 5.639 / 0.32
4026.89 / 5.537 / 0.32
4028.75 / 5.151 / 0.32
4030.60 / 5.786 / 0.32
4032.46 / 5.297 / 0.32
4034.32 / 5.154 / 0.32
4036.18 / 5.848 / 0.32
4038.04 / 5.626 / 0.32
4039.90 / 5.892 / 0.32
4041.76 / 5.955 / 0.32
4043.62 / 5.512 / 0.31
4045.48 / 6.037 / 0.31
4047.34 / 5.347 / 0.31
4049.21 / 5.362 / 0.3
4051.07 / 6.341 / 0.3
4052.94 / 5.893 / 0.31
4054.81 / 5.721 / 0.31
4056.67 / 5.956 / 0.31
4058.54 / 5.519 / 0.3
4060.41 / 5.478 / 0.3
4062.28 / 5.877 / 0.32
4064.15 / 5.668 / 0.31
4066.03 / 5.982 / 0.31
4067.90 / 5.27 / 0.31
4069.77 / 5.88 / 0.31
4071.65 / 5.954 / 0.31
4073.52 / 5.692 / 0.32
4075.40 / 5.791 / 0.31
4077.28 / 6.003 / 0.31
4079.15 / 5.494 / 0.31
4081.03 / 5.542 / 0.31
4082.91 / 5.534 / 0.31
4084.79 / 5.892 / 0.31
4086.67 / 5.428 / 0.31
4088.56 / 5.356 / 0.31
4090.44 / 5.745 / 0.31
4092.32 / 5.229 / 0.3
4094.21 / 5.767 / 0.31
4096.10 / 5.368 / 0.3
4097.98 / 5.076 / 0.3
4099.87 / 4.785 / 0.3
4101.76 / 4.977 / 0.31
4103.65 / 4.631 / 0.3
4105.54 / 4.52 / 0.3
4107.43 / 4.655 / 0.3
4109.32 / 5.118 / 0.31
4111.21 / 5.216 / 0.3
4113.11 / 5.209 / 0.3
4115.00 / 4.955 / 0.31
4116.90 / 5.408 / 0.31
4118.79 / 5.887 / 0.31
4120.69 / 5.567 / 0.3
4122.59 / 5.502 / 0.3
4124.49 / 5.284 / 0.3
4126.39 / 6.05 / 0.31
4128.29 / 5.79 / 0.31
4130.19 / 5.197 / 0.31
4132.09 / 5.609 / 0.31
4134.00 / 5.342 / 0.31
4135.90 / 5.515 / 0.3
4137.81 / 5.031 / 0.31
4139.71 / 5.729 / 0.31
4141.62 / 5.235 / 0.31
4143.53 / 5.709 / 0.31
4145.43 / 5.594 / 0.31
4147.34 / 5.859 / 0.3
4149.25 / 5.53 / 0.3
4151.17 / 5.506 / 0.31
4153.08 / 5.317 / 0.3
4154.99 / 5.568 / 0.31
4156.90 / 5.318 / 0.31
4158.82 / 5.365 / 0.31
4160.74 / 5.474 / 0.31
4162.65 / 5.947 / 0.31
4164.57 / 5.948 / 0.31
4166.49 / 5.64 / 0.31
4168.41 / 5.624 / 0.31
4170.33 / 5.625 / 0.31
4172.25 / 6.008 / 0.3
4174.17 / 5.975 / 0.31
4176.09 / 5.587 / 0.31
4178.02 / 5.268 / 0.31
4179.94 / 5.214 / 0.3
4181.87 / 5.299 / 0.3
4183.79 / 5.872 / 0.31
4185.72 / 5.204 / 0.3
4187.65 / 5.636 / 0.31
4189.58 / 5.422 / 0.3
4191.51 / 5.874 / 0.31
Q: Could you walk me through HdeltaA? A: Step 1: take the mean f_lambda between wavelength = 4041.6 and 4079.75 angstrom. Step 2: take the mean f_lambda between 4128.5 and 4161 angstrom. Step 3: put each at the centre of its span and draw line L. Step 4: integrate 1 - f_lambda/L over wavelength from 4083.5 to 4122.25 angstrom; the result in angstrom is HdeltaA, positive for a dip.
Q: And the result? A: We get 2.5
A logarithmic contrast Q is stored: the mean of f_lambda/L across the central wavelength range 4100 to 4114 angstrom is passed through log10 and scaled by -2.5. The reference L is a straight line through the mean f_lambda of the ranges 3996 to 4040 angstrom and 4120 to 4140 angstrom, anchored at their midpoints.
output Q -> 0.133 mag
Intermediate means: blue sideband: 5.65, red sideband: 5.5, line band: 4.89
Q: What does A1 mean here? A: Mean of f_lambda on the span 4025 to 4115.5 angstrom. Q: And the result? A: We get 5.5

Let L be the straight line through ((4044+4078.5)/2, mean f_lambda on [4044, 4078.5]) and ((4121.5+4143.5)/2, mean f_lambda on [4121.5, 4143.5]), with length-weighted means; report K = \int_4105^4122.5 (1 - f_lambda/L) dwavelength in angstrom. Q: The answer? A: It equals 1.1 angstrom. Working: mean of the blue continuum 5.76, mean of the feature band 5.2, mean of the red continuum 5.49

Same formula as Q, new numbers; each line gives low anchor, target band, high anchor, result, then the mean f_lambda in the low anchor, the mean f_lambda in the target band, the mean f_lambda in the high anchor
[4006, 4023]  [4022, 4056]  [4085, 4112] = -0.02 mag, 5.71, 5.66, 5.15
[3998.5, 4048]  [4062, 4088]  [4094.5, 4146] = -0.05 mag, 5.66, 5.7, 5.3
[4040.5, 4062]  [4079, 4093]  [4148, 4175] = 0.03 mag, 5.75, 5.54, 5.63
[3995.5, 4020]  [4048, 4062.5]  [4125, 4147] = -0.02 mag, 5.73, 5.75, 5.53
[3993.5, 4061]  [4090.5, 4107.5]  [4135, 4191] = 0.11 mag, 5.68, 5.06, 5.55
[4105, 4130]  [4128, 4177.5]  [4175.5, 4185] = -0.04 mag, 5.33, 5.57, 5.43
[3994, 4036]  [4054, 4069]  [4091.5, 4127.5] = -0.05 mag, 5.64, 5.69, 5.22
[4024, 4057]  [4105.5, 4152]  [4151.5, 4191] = 0.04 mag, 5.67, 5.42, 5.57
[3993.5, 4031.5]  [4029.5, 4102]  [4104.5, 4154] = -0.01 mag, 5.67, 5.62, 5.4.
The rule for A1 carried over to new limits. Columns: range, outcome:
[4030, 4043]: 5.64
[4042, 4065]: 5.73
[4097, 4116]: 4.92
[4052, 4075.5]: 5.74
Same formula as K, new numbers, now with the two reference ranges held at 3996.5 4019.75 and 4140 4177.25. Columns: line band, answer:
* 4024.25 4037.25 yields 0.51 angstrom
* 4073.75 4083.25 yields -0.01 angstrom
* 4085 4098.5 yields 0.50 angstrom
